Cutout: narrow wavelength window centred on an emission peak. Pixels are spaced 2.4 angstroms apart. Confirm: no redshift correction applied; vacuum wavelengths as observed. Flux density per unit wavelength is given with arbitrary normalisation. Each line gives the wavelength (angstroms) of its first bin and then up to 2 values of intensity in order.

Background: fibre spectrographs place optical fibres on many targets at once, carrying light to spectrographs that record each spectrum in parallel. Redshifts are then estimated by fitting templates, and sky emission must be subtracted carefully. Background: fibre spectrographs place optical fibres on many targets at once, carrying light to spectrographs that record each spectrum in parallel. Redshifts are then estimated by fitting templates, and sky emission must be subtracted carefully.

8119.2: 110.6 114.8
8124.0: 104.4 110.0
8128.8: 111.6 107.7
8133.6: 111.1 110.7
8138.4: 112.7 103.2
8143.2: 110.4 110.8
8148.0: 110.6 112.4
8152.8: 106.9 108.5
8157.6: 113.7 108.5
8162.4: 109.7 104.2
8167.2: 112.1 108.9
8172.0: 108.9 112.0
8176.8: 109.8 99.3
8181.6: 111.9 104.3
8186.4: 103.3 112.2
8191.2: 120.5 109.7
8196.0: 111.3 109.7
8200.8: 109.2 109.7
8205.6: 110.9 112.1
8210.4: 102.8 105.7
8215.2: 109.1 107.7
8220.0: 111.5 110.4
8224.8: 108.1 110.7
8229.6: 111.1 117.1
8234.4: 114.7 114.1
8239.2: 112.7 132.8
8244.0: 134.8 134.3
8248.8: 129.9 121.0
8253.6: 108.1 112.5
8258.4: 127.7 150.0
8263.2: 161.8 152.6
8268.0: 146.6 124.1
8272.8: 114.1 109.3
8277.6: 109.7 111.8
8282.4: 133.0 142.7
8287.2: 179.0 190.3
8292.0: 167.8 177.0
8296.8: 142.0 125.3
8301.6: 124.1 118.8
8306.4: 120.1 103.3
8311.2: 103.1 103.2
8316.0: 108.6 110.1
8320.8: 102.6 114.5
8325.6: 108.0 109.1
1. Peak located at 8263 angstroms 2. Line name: Halpha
